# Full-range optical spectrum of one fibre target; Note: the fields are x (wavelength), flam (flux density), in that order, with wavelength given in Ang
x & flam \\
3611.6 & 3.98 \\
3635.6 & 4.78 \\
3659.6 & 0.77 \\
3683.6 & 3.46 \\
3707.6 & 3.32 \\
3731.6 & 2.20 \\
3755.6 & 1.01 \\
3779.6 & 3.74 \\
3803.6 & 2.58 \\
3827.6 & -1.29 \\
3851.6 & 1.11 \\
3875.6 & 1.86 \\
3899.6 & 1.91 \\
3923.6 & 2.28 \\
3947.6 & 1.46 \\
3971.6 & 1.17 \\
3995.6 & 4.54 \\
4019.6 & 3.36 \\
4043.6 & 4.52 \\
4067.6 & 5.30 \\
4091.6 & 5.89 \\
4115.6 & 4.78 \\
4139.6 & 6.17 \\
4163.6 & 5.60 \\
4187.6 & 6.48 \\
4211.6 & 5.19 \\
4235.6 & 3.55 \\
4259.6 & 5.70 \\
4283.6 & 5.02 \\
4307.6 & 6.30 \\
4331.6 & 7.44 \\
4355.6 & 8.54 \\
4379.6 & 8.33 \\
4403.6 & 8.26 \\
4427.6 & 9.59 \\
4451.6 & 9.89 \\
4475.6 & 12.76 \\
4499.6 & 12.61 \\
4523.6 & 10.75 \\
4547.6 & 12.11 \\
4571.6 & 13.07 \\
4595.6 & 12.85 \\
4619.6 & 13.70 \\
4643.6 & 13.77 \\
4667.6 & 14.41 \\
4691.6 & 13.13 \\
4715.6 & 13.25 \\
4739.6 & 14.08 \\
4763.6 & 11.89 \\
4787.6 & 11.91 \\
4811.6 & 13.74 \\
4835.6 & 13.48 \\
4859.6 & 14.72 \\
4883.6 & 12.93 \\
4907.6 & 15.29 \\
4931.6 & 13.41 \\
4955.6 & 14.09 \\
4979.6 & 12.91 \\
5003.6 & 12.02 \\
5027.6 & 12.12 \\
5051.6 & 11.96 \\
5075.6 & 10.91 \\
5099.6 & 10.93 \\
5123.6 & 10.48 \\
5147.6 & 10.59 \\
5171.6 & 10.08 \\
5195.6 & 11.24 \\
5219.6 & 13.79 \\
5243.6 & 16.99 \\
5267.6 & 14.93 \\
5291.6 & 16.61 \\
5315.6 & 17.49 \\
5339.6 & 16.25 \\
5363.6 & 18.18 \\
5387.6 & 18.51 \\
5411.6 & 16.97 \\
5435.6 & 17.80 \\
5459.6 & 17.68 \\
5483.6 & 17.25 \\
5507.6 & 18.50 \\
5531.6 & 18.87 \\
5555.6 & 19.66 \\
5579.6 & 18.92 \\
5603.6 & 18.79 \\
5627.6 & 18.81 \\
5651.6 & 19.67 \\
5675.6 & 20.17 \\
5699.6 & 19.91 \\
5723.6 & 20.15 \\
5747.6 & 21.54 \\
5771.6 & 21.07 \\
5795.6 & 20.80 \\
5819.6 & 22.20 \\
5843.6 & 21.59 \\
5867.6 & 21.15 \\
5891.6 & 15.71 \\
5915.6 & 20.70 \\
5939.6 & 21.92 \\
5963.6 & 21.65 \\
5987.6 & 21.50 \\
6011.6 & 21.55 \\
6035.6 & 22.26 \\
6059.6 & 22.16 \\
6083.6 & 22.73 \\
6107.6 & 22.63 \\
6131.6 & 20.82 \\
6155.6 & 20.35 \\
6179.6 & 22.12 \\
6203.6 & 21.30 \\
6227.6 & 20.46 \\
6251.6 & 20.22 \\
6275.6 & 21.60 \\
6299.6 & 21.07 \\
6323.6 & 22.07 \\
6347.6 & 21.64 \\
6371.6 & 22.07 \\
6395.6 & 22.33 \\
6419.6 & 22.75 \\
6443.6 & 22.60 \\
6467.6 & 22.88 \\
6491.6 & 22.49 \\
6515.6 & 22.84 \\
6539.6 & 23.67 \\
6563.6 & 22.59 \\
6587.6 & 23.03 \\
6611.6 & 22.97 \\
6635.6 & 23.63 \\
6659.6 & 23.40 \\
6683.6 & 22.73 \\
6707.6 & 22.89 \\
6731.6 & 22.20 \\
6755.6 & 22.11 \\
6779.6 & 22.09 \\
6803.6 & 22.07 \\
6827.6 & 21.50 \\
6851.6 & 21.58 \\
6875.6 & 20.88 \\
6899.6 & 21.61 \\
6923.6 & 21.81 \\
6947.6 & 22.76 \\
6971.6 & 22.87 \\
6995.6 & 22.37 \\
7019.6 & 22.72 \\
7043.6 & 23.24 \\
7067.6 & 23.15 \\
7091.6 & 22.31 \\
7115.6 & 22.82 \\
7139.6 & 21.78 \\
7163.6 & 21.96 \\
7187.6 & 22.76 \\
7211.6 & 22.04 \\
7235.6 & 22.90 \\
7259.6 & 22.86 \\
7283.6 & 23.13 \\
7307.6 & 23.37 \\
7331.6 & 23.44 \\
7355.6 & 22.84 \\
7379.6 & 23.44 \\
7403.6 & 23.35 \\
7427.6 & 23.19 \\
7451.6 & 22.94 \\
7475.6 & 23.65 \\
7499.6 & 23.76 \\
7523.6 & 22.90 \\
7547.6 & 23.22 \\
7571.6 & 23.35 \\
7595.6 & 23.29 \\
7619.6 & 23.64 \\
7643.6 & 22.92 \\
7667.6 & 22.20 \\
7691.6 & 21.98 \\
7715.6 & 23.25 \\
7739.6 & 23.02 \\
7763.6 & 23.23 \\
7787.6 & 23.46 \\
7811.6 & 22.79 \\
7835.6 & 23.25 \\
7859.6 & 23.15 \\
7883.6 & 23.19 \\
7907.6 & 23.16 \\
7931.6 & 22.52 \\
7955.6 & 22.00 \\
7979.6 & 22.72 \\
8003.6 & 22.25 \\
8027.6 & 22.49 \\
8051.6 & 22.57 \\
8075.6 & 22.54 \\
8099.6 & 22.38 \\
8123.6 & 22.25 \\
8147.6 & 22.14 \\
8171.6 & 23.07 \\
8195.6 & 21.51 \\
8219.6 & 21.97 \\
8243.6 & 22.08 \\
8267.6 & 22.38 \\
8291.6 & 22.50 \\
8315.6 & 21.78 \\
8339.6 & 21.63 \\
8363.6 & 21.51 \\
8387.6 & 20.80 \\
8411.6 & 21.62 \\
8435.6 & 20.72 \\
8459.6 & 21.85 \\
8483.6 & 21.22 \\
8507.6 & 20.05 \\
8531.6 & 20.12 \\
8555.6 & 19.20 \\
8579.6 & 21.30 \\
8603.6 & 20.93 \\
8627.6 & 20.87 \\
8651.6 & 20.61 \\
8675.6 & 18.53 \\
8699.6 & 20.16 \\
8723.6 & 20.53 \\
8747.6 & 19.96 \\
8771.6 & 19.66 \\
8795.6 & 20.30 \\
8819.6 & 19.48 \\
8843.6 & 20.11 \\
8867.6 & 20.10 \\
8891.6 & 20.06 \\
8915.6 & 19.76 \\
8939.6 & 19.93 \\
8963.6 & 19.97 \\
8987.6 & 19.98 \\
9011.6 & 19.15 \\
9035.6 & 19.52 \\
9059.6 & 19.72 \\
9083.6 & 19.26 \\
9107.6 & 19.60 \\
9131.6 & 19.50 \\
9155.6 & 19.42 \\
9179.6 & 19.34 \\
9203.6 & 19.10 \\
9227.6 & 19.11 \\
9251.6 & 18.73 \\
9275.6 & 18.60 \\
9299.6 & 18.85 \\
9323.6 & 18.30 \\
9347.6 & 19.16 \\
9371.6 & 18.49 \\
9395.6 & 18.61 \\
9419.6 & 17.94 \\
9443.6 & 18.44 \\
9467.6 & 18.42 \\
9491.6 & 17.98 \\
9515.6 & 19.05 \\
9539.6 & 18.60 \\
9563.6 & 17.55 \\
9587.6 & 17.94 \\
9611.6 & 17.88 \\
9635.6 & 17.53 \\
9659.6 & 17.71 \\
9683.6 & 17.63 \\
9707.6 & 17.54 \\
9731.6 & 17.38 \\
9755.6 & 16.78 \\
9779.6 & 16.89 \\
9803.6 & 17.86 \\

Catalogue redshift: 0.00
